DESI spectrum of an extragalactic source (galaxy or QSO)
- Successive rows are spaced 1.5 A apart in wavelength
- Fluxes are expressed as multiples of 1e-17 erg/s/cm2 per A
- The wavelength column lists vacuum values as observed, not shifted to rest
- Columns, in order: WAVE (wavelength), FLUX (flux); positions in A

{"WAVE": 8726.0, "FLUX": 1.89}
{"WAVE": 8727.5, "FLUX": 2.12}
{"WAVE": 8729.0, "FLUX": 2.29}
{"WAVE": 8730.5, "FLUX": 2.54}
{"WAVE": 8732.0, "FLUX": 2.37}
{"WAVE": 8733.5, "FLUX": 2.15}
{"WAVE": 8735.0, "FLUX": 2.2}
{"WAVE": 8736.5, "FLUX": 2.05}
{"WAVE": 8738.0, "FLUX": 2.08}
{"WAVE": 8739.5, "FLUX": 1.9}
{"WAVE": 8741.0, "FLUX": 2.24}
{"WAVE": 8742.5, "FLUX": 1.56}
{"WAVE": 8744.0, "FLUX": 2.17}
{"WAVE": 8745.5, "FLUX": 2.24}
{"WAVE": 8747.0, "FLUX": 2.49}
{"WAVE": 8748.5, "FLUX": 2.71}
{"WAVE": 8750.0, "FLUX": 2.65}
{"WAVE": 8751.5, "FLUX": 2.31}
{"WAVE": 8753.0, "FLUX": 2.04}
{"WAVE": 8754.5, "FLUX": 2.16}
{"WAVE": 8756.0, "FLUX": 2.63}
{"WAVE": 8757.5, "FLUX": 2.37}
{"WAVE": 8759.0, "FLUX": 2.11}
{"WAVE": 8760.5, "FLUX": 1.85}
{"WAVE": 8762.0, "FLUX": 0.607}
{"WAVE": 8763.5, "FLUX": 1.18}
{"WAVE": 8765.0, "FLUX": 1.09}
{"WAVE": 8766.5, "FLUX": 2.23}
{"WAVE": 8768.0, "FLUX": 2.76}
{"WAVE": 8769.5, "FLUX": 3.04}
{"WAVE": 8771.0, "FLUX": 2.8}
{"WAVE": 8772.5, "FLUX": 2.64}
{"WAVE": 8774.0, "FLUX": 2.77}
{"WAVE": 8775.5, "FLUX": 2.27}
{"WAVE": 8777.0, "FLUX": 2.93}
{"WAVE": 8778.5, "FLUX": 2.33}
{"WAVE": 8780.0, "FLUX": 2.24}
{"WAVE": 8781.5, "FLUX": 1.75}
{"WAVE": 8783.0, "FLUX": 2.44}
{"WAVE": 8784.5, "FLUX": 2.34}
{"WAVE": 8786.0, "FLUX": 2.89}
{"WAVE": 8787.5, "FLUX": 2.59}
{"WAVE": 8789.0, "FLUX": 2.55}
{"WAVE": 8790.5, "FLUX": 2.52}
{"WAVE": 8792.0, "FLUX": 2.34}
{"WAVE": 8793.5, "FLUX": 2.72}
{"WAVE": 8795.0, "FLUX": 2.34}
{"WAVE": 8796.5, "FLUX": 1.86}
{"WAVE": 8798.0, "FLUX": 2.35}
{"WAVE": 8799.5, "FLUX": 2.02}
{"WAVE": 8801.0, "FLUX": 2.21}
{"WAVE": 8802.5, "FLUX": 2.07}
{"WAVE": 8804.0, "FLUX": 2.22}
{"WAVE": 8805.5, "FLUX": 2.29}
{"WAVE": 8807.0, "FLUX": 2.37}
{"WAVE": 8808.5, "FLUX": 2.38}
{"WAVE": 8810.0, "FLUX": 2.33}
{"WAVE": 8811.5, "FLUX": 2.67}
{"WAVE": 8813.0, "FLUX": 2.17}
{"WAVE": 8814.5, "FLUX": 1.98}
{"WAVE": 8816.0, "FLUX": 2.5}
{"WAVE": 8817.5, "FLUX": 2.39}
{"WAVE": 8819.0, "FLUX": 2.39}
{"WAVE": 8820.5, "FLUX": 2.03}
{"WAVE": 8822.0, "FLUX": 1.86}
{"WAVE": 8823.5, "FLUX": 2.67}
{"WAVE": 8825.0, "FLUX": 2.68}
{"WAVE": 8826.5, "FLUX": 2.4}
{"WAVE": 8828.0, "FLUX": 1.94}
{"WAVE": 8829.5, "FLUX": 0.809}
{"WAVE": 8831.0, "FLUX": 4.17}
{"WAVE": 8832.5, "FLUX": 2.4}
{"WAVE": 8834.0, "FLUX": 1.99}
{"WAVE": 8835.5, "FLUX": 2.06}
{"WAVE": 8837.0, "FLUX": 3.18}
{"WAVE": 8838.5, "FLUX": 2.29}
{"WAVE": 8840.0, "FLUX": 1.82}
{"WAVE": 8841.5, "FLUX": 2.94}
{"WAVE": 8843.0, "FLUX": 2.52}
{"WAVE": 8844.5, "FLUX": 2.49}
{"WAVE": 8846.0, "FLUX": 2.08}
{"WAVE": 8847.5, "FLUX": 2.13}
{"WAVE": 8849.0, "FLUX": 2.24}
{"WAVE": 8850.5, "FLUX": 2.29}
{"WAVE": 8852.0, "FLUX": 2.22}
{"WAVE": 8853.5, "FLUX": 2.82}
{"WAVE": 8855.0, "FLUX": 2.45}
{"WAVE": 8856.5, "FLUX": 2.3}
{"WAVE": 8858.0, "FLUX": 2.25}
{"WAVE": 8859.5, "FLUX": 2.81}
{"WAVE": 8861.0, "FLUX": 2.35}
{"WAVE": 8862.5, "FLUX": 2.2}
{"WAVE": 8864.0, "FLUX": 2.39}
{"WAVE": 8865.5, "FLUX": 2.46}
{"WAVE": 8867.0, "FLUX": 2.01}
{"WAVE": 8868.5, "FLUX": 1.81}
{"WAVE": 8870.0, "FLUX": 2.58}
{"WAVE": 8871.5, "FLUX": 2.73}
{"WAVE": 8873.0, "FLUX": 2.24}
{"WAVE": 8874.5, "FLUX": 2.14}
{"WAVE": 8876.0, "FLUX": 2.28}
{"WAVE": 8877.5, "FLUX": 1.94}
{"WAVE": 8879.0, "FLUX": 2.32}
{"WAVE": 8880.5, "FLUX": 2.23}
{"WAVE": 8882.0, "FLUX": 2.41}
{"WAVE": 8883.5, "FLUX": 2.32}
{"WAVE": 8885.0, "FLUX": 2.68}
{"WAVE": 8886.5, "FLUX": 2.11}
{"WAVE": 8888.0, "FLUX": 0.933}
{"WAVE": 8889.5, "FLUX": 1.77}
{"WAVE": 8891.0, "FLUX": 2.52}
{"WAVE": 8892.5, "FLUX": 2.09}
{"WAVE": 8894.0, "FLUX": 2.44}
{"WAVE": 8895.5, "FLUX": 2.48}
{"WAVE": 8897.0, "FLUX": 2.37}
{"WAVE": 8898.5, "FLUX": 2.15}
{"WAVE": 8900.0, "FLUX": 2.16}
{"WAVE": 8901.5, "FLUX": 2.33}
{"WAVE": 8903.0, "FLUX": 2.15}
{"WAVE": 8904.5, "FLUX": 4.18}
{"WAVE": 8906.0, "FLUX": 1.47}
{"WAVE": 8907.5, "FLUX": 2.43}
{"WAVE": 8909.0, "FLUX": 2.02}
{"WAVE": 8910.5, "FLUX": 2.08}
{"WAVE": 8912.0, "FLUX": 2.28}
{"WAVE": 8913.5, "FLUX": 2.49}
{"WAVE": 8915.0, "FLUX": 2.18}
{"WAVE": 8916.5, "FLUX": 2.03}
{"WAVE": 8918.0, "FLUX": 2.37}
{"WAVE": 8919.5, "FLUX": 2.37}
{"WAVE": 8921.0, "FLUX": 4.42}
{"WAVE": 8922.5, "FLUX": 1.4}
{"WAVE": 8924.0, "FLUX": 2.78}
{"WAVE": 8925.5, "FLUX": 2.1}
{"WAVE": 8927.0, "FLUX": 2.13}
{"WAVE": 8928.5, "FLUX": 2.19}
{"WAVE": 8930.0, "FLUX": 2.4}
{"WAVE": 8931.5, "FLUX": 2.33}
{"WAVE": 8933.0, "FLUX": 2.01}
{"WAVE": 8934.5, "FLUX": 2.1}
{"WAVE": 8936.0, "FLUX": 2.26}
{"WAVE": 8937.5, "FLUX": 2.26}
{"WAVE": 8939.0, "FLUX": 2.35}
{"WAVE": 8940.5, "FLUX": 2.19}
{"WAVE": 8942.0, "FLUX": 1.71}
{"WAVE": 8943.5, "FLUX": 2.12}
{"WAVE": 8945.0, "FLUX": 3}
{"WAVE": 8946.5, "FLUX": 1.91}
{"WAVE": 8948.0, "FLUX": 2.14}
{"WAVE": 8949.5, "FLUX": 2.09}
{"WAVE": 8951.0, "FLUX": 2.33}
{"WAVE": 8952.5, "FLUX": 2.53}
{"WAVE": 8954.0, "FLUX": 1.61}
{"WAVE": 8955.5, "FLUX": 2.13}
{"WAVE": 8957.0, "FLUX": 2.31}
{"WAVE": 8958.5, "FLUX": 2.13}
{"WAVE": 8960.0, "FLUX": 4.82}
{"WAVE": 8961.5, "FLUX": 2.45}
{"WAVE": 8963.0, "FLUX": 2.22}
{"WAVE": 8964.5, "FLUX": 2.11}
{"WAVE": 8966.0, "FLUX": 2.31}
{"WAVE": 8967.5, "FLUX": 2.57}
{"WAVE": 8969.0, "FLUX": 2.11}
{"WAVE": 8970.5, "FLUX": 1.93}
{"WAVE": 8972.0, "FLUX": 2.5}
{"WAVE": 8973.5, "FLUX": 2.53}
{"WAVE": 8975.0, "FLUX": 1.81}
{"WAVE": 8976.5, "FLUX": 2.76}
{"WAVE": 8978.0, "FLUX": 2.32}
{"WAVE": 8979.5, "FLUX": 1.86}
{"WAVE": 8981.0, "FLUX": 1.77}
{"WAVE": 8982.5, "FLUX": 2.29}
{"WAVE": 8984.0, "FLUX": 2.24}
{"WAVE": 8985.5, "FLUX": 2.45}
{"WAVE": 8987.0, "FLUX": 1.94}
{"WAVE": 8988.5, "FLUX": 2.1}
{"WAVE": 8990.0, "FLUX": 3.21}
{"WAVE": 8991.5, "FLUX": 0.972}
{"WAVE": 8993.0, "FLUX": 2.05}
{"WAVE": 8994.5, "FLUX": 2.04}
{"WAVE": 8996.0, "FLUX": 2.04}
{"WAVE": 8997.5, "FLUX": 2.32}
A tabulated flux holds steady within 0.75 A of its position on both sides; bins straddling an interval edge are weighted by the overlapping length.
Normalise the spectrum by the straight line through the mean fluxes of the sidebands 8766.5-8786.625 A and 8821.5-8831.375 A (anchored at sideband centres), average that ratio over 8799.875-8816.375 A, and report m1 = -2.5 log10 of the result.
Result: 0.05 mag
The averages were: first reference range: 2.54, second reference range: 2.31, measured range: 2.28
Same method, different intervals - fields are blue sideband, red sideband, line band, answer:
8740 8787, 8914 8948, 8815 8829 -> -0.01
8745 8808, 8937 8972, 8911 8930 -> -0.03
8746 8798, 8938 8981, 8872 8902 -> 0.05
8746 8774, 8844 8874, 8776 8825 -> -0.03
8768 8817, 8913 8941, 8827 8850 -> 0.02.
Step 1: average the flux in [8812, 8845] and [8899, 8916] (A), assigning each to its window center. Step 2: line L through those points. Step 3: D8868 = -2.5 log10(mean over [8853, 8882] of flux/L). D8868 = 0.01 mag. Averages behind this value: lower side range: 2.35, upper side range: 2.34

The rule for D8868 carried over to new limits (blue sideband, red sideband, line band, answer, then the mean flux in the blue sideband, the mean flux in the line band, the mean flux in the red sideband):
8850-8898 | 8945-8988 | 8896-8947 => -0.013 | 2.28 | 2.32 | 2.3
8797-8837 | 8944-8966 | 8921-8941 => 0.052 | 2.3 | 2.28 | 2.41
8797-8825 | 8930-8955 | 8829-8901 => -0.029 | 2.28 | 2.3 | 2.19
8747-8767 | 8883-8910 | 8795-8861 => -0.094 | 2.01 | 2.33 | 2.25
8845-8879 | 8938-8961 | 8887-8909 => 0.043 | 2.31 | 2.24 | 2.36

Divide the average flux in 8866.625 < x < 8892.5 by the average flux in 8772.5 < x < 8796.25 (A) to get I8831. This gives 0.89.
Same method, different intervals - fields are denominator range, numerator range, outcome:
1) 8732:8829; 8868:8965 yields 1.02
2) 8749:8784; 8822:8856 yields 1.07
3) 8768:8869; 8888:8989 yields 0.97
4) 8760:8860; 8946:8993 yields 0.98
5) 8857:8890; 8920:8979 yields 1.05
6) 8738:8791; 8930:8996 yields 0.99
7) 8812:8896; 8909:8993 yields 0.99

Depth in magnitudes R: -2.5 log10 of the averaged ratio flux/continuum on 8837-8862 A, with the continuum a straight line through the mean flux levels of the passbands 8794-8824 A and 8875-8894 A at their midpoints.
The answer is -0.10 mag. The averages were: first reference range 2.26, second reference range 2.15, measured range 2.4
